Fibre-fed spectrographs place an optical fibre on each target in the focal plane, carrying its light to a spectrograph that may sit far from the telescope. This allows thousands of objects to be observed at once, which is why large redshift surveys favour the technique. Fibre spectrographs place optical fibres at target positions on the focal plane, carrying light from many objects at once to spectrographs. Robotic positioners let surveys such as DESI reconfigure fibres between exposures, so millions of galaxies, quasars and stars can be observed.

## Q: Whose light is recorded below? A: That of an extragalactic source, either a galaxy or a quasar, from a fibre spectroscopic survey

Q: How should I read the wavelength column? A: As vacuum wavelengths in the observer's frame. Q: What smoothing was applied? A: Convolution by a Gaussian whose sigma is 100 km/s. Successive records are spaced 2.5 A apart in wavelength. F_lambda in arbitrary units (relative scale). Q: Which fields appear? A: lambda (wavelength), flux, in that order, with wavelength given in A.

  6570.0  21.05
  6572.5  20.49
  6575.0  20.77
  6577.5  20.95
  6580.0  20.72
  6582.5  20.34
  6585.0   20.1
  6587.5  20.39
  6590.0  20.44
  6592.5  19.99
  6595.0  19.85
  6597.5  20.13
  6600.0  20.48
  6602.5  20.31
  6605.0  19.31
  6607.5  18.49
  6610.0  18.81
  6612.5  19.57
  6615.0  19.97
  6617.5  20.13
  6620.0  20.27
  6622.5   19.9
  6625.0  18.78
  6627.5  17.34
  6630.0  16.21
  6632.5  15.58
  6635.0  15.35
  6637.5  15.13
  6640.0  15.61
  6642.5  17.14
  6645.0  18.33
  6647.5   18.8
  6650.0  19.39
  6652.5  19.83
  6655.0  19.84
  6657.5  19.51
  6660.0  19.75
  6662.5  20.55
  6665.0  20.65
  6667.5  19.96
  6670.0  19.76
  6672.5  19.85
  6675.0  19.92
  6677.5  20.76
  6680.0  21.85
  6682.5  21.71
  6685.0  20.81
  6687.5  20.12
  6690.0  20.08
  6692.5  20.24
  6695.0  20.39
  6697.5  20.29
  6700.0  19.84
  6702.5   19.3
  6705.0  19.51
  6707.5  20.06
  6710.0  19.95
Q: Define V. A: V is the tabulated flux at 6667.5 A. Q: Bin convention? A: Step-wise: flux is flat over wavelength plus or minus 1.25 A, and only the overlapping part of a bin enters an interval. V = 19.96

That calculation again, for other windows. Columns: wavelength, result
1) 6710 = 19.95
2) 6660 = 19.75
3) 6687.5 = 20.12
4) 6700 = 19.84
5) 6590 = 20.44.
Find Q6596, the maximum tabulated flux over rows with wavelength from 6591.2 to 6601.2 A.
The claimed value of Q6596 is 20.48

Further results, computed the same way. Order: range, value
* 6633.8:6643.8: 17.14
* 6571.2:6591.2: 20.95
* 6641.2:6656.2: 19.84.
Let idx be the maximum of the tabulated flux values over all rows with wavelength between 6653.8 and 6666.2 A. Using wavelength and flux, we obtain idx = 20.65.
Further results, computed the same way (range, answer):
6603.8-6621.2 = 20.27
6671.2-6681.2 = 21.85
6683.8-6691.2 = 20.81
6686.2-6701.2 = 20.39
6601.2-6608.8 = 20.31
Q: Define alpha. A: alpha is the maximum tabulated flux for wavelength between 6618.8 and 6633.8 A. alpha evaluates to 20.27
